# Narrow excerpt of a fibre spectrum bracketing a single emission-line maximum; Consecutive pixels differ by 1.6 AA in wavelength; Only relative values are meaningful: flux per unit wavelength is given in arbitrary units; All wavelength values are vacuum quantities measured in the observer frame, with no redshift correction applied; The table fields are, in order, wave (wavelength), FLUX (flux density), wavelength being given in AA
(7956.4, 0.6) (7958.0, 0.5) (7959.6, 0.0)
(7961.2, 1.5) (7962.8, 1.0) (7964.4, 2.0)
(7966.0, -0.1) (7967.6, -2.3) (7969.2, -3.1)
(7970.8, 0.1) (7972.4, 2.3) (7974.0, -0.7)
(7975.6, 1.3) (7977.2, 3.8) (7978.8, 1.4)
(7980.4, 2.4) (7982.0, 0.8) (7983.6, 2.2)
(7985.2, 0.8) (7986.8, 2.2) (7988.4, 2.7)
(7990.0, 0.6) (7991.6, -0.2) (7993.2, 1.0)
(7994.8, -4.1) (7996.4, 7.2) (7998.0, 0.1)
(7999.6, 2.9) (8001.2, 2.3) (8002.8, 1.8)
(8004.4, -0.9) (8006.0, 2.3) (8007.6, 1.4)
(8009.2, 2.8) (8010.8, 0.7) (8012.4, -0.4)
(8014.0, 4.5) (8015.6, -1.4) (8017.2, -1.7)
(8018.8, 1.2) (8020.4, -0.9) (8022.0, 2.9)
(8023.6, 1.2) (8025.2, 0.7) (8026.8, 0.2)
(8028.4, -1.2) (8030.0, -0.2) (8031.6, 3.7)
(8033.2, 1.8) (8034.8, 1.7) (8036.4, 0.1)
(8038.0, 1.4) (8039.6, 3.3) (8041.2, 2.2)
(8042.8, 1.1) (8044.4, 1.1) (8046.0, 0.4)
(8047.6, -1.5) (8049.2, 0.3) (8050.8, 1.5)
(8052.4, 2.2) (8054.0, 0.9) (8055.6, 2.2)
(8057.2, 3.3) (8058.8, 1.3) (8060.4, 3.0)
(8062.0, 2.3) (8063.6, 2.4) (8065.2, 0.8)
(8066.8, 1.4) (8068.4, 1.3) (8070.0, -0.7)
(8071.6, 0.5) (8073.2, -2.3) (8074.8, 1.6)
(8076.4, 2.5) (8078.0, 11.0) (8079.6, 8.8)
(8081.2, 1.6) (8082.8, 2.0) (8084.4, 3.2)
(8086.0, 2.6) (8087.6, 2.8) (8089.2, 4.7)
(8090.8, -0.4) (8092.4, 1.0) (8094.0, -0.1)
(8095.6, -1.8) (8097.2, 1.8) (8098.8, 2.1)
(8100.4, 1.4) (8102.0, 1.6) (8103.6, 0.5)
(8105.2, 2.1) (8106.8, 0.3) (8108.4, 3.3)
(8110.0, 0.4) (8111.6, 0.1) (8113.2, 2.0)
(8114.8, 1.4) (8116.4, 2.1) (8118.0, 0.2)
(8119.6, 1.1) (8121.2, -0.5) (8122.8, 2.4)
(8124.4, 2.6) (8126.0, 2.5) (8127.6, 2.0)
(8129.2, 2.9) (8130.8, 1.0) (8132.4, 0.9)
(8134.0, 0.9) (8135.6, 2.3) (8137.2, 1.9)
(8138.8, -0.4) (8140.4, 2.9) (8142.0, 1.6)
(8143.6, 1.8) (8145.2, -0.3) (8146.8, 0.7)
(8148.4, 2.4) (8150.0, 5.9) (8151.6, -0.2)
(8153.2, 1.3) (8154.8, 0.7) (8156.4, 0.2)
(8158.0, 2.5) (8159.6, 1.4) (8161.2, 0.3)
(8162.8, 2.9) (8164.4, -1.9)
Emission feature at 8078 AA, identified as H-gamma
